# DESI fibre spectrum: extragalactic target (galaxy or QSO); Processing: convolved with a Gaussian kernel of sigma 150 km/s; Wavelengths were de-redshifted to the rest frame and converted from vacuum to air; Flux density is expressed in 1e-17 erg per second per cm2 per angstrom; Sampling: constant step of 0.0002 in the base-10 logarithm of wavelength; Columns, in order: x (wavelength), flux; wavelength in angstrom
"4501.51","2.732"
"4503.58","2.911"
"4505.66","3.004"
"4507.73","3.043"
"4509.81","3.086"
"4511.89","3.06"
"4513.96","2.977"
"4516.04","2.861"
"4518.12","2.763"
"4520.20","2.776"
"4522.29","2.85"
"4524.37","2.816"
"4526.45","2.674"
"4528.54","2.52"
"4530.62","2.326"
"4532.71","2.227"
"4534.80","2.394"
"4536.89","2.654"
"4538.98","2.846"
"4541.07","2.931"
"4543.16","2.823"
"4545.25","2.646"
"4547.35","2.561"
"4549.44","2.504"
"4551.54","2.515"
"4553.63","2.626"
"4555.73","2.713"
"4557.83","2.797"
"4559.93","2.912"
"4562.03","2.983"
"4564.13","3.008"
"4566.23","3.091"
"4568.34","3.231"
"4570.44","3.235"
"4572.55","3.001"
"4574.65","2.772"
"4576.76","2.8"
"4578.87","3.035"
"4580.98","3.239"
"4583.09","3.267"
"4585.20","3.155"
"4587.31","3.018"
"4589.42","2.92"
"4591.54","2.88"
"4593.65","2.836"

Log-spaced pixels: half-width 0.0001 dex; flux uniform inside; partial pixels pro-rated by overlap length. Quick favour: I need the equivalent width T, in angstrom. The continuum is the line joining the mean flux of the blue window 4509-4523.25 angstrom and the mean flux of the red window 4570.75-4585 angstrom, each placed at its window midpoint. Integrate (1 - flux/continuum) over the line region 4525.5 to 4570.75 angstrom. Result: 3.8 angstrom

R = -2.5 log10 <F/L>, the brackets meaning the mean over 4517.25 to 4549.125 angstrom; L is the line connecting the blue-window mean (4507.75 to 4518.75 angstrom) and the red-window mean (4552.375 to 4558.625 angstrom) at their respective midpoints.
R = 0.08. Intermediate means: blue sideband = 2.97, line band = 2.65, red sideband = 2.7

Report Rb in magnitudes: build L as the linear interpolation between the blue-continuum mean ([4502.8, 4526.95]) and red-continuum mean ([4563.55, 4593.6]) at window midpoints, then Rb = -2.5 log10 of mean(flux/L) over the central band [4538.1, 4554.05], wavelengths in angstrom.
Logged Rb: 0.11 mag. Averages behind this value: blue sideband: 2.91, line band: 2.68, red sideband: 3.04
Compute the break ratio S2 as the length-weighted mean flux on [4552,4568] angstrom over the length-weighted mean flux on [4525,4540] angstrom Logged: 1.14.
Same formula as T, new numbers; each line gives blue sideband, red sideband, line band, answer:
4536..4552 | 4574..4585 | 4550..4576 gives -0.2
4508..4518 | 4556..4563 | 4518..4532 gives 1.4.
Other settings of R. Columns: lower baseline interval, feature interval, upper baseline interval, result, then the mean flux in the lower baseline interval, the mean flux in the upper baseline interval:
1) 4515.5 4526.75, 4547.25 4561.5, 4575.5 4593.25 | 0.09 mag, 2.79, 3.03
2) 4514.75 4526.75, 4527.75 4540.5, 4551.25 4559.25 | 0.10 mag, 2.8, 2.69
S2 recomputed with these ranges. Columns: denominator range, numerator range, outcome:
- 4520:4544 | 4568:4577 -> 1.14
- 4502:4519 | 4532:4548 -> 0.89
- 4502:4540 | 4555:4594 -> 1.08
